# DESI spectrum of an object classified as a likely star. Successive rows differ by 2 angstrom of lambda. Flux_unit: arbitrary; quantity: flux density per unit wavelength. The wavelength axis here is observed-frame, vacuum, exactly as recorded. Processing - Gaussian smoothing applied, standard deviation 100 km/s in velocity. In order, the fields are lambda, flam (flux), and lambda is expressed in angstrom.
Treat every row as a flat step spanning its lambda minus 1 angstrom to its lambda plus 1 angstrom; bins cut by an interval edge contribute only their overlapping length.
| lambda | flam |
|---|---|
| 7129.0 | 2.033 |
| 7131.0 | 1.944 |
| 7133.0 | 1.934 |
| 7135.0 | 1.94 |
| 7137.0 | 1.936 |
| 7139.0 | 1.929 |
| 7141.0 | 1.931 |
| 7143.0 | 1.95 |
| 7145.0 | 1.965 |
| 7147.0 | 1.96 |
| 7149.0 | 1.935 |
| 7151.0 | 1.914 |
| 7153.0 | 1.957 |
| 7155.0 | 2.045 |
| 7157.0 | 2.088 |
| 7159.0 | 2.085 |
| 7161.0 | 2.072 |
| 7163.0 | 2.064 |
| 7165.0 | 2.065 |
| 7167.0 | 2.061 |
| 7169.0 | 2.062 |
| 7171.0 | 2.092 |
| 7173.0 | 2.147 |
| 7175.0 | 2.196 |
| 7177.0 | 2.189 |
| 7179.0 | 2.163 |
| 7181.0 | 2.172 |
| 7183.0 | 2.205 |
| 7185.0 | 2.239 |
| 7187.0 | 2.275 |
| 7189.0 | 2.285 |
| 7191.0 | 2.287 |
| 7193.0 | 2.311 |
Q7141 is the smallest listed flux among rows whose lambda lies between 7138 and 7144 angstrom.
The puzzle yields 1.929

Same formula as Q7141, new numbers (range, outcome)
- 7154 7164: 2.045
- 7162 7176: 2.061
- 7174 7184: 2.163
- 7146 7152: 1.914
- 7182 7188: 2.205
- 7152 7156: 1.957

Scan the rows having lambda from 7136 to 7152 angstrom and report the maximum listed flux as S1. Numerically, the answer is 1.965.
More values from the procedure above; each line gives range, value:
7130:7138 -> 1.944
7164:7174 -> 2.147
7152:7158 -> 2.088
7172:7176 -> 2.196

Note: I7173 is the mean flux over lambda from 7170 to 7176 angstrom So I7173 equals 2.15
